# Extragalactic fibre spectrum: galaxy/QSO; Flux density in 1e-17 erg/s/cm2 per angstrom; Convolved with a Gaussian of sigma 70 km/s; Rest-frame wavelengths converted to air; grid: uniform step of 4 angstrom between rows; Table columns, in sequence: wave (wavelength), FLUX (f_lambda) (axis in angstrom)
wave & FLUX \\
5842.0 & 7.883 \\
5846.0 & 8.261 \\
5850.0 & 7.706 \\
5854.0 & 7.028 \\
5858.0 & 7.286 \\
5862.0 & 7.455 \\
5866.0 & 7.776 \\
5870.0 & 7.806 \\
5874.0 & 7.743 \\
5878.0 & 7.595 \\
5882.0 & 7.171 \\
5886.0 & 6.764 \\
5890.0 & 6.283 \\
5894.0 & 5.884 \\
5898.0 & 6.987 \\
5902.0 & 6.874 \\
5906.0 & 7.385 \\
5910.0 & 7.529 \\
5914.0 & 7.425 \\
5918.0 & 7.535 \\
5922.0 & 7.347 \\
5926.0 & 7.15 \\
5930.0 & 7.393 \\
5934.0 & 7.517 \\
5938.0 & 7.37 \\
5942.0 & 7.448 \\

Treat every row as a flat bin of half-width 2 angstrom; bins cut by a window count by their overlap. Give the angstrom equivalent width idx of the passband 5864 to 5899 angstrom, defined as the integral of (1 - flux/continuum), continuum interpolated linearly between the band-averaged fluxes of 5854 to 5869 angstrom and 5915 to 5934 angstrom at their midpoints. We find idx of 1.5 angstrom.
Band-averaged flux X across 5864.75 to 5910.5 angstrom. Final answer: 7.13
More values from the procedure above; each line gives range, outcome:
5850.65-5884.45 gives 7.48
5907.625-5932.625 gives 7.4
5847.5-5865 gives 7.42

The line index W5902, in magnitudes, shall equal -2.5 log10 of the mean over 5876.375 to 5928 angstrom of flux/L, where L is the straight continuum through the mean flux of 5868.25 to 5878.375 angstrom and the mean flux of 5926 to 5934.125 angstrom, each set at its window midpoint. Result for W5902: 0.070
